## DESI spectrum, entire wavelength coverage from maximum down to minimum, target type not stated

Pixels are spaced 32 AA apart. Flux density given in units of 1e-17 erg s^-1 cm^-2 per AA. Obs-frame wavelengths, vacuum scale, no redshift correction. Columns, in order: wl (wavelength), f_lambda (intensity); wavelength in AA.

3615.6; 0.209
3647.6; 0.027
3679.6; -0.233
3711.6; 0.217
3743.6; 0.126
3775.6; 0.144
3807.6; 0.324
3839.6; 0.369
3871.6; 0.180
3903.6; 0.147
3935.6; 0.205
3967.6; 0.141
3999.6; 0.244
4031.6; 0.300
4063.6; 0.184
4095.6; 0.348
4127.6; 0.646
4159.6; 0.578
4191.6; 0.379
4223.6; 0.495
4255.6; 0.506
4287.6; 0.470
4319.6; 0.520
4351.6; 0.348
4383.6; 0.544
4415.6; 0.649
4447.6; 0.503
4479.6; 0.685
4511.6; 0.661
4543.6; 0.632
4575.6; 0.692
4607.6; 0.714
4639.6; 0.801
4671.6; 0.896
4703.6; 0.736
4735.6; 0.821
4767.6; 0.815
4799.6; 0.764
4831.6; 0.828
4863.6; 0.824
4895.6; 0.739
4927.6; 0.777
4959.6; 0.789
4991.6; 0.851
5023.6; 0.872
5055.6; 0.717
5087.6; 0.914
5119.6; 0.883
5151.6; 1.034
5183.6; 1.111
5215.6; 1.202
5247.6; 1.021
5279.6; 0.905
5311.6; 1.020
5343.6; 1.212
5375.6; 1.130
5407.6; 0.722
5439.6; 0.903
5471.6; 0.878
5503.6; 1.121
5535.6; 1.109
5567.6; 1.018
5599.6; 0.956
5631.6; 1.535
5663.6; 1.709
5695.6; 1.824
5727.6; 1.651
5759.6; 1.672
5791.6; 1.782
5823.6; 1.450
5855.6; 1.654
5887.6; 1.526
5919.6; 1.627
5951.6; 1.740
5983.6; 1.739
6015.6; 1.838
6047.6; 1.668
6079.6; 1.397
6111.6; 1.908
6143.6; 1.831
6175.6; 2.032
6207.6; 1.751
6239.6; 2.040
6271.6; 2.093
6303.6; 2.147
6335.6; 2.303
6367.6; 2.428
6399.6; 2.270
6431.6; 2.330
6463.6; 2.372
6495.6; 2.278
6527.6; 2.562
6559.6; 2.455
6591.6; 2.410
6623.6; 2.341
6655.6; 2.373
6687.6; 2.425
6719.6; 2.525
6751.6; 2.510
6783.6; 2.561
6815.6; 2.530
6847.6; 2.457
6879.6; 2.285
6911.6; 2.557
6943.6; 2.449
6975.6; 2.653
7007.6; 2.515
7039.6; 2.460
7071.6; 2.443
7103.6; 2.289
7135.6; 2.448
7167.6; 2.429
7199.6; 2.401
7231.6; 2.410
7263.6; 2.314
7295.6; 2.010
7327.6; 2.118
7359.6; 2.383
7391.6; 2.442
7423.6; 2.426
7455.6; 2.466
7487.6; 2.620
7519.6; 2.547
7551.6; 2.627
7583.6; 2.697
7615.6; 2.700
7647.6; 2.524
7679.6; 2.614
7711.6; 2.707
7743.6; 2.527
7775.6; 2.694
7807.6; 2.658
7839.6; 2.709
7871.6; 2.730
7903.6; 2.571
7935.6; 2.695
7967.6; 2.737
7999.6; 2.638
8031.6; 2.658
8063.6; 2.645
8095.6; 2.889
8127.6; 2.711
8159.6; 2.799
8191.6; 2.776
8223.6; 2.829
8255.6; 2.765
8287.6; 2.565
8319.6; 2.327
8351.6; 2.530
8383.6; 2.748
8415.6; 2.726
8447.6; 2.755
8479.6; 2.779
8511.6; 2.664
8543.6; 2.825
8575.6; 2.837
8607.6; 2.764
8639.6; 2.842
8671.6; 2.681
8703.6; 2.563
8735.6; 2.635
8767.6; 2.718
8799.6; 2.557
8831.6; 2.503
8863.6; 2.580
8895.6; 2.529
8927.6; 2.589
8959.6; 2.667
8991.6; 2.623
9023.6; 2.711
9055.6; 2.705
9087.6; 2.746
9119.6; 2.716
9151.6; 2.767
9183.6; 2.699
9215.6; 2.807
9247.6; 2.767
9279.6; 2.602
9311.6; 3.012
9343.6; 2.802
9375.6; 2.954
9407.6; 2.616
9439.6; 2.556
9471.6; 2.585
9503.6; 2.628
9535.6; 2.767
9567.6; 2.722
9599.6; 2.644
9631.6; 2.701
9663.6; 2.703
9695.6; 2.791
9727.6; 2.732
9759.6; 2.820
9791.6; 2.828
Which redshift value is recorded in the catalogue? 0.41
